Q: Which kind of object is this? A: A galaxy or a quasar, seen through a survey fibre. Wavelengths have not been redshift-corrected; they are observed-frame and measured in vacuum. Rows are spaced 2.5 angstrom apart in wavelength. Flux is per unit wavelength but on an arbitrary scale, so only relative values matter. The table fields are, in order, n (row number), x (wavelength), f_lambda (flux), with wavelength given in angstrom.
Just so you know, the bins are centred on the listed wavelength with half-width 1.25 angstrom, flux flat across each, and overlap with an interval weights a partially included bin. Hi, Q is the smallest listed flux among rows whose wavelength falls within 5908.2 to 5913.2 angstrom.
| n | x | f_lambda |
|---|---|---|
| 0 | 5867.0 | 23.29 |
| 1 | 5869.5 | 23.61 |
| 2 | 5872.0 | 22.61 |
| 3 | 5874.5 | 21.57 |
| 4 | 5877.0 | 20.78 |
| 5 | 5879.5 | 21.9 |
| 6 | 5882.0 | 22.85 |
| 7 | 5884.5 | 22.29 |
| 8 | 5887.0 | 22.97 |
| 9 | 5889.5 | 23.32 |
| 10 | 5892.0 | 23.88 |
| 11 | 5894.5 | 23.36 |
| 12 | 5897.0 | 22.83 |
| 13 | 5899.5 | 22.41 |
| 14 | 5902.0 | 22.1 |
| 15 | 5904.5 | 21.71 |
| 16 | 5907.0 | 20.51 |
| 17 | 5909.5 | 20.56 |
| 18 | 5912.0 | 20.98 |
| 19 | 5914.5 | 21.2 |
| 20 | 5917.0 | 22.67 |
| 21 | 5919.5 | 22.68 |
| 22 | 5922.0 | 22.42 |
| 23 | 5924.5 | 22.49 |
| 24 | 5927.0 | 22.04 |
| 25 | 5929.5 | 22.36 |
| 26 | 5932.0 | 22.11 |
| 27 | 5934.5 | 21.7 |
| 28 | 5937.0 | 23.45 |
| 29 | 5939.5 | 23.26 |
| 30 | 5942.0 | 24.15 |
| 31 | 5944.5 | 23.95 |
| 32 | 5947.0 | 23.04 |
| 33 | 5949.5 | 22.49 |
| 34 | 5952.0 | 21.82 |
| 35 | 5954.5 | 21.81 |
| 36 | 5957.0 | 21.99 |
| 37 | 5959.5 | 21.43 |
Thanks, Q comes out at 20.56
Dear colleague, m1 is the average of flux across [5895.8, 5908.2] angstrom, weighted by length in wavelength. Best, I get 21.9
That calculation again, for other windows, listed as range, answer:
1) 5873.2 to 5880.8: 21.4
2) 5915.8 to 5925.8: 22.6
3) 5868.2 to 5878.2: 22.2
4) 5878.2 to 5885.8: 22.3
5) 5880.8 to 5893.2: 23.1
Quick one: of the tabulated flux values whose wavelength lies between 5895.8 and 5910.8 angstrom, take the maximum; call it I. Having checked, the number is 22.83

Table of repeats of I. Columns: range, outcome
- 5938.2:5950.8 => 24.15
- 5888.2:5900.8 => 23.88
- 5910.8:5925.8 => 22.68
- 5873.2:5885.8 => 22.85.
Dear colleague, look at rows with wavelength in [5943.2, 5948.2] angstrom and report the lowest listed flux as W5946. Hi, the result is 23.04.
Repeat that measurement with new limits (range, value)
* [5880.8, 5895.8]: 22.29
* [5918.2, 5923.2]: 22.42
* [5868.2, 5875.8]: 21.57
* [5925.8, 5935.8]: 21.7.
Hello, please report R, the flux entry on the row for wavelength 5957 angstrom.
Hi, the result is 21.99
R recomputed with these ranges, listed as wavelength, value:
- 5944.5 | 23.95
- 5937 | 23.45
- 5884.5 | 22.29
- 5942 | 24.15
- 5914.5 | 21.2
